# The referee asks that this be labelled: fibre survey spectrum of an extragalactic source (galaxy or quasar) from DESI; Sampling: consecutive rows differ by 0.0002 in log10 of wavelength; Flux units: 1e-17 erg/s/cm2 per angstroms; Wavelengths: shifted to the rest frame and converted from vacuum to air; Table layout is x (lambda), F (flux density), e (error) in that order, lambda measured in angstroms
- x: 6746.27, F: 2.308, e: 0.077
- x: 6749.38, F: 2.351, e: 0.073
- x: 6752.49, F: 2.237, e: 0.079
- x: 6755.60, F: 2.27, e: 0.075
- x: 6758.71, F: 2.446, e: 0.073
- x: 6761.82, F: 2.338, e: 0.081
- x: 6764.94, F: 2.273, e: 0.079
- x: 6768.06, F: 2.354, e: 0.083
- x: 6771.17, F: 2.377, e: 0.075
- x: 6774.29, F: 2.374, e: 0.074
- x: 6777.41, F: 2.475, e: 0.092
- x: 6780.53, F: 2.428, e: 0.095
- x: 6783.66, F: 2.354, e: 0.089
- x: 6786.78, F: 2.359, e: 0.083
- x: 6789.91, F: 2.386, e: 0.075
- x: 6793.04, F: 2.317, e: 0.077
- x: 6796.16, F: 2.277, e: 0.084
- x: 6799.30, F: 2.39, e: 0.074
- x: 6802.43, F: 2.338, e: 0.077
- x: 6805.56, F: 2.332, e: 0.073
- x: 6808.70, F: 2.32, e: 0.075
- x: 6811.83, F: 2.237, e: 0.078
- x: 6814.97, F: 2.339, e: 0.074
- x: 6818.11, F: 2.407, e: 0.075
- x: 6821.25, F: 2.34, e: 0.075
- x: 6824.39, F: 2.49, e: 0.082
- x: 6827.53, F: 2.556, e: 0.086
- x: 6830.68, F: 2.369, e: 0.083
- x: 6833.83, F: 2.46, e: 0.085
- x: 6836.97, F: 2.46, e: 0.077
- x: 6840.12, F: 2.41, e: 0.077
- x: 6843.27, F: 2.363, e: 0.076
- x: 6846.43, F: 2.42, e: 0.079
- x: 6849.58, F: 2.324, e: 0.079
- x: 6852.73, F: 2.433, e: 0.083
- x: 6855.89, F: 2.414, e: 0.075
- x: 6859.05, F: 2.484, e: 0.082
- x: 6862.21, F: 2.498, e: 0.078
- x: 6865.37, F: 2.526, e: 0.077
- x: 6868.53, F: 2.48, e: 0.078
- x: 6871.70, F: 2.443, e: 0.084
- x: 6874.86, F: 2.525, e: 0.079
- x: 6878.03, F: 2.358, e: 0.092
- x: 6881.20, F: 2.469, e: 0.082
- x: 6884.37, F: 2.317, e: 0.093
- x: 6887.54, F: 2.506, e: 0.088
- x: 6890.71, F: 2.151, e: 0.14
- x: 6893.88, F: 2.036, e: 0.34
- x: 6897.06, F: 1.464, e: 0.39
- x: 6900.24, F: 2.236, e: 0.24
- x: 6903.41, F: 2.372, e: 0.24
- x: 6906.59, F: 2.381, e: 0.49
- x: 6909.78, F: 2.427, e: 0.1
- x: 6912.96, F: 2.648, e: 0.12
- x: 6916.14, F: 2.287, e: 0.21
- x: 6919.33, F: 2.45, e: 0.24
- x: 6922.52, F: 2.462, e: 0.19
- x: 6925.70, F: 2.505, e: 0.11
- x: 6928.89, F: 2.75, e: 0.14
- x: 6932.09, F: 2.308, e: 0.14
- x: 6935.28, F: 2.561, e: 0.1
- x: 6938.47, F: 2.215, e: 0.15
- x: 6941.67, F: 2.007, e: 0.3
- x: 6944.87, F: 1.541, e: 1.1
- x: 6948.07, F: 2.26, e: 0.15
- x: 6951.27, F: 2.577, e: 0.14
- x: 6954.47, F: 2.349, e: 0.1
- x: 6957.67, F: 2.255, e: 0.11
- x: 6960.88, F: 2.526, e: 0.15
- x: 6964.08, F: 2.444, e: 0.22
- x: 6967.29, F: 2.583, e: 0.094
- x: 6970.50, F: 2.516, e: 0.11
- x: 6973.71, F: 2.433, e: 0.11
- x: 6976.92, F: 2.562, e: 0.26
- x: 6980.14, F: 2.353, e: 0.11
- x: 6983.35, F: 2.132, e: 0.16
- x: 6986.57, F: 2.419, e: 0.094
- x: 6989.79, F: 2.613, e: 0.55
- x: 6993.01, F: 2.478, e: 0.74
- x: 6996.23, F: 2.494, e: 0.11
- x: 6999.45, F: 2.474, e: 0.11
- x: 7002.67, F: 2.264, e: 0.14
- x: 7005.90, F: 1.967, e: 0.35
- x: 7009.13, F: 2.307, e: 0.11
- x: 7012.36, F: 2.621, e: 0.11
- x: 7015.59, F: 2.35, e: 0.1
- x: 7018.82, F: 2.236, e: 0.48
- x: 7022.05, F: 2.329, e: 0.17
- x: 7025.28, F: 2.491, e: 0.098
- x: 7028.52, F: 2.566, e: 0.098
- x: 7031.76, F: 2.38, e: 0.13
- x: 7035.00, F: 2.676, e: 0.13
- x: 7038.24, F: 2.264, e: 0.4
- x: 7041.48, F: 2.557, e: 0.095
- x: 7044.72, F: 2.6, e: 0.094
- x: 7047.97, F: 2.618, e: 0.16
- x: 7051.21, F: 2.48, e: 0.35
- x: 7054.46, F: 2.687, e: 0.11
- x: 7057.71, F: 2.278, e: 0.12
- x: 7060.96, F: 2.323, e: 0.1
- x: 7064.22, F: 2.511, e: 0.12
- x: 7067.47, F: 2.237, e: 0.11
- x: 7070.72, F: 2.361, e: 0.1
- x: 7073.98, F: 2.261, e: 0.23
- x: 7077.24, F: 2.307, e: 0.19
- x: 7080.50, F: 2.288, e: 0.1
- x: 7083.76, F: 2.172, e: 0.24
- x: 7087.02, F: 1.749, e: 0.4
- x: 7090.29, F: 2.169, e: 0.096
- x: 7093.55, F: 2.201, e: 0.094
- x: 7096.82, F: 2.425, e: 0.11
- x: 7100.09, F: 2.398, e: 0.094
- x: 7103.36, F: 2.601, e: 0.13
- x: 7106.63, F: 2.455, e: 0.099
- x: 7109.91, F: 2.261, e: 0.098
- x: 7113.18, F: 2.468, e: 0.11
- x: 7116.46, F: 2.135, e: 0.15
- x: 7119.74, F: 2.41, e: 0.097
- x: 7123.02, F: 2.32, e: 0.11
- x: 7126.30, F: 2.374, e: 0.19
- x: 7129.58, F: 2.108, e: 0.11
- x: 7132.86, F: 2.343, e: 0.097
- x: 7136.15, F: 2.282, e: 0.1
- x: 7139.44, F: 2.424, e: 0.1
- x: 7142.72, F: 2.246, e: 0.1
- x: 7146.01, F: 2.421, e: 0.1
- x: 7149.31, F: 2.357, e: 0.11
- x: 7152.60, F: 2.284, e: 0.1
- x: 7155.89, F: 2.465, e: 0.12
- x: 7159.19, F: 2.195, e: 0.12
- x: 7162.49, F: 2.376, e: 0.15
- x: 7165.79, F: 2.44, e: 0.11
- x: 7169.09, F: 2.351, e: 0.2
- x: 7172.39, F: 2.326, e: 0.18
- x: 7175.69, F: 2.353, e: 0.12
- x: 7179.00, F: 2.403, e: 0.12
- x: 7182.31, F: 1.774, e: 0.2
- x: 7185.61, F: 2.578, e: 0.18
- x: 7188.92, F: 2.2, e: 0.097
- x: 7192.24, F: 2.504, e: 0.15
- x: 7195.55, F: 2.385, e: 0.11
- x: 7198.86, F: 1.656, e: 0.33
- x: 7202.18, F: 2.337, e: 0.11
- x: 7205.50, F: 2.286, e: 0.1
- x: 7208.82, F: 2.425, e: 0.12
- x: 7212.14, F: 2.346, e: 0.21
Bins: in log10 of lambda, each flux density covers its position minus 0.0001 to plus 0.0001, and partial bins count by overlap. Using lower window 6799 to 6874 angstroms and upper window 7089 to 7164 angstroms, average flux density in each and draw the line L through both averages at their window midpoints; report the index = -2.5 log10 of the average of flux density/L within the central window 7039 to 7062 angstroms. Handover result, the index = -0.07 mag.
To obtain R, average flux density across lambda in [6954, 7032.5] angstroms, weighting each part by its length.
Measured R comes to 2.41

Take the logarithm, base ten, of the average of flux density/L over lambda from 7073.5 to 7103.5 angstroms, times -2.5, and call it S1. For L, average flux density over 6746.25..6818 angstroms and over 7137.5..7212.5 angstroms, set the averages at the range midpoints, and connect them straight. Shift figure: 0.04 mag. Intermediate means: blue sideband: 2.34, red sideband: 2.31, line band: 2.24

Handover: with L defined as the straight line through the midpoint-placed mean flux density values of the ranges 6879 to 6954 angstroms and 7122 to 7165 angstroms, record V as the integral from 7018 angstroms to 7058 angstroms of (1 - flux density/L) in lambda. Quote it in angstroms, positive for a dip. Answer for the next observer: -3.0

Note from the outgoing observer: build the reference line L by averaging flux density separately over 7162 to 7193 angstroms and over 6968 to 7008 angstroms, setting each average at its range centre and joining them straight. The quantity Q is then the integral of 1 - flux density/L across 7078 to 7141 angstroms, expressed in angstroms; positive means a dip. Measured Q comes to 1.48 angstroms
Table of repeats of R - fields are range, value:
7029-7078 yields 2.44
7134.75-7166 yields 2.35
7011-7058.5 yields 2.48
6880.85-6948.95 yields 2.29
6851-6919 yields 2.36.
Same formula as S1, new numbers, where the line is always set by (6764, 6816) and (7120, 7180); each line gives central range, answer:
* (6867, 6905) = 0.03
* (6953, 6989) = -0.03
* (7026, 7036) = -0.08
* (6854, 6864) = -0.05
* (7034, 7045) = -0.07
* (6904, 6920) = -0.04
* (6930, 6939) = -0.02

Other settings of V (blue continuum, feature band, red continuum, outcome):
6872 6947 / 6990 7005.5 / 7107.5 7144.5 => -0.7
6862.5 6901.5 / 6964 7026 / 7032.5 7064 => 0.8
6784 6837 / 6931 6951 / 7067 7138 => 1.4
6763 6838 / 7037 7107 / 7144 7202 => -1.2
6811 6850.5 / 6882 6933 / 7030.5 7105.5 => 1.2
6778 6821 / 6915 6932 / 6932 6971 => -1.2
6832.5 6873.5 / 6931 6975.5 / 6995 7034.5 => 1.4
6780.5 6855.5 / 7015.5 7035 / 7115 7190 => -0.7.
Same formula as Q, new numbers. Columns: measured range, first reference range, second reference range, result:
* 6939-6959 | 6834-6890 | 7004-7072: 2.15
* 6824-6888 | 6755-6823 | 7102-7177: -2.43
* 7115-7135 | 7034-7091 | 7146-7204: 0.37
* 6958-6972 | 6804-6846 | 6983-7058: -0.40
